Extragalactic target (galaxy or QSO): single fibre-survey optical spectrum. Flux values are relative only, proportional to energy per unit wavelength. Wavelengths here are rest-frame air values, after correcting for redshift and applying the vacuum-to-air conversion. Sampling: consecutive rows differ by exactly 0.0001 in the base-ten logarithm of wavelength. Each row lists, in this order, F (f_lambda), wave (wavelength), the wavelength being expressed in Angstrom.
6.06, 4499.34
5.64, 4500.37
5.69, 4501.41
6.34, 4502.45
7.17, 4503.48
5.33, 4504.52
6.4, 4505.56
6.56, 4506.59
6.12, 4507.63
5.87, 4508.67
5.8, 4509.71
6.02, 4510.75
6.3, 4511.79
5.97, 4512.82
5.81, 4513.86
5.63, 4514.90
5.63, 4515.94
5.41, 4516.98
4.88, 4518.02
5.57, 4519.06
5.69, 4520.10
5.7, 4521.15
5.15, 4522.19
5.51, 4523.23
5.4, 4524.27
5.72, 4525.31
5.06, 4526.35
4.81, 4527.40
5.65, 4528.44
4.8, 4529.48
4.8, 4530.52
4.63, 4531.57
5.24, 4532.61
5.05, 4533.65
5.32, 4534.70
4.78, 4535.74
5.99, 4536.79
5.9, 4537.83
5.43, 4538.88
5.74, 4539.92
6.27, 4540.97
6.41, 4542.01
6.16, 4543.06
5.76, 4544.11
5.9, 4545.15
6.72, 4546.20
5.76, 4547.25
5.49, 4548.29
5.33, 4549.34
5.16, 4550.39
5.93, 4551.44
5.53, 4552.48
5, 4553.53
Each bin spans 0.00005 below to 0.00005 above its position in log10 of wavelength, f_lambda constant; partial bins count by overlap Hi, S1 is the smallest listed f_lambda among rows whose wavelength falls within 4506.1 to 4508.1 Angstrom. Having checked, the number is 6.12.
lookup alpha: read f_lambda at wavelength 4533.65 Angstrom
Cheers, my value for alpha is 5.05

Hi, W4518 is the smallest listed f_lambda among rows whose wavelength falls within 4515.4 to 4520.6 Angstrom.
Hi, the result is 4.88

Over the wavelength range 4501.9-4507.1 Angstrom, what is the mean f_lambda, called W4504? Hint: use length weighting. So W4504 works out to 6.36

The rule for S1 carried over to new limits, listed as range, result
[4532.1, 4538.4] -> 4.78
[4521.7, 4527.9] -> 4.81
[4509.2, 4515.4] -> 5.63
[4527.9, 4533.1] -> 4.63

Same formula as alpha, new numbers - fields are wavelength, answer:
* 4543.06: 6.16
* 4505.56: 6.4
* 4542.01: 6.41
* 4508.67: 5.87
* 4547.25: 5.76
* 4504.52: 5.33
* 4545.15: 5.9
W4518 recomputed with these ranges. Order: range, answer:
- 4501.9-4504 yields 6.34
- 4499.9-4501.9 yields 5.64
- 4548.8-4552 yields 5.16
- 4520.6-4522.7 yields 5.15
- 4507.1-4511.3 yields 5.8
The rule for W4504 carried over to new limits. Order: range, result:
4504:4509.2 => 6.05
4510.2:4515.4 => 5.95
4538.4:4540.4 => 5.6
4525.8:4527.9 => 4.93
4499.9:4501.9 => 5.65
